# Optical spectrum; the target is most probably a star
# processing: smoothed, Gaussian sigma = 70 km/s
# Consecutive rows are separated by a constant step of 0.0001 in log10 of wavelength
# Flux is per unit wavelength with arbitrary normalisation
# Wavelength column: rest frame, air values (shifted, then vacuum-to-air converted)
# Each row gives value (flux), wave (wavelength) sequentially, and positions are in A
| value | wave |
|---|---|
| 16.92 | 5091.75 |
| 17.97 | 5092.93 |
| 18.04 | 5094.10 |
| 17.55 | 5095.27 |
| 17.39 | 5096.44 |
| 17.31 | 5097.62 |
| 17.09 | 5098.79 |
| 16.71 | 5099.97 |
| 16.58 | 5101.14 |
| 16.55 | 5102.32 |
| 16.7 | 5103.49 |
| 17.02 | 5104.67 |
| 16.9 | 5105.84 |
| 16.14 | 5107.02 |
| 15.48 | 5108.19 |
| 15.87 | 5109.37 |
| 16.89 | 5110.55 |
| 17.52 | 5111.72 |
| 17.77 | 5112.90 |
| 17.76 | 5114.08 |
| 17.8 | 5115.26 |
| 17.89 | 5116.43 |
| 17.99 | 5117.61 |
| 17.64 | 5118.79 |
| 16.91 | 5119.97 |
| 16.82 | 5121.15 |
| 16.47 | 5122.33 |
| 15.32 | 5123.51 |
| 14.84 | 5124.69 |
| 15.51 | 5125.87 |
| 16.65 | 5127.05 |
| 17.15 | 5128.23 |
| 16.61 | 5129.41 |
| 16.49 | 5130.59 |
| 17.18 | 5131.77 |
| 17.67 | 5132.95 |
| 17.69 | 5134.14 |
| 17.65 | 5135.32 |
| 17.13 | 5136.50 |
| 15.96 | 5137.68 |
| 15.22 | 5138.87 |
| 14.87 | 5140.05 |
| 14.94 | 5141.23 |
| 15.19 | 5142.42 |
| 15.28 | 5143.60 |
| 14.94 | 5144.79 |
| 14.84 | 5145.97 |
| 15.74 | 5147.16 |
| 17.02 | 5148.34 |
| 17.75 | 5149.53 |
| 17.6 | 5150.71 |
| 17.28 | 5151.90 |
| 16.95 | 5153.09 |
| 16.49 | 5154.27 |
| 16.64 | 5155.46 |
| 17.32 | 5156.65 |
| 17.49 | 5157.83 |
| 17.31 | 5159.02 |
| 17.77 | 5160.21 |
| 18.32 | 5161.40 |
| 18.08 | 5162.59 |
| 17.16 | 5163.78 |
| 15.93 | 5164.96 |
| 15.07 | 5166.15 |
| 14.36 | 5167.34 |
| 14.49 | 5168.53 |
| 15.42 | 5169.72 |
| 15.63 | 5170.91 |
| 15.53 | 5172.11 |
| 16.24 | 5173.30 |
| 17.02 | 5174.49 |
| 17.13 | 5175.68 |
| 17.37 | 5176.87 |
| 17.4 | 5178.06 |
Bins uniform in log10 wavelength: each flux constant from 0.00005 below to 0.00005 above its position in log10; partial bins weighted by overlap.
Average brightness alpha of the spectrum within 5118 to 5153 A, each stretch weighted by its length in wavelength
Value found 16.4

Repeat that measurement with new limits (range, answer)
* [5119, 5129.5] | 16.3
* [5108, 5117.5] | 17.2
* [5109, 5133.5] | 16.9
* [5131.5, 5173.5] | 16.4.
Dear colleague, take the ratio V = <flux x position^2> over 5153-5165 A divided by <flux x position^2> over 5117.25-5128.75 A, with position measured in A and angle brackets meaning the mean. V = 1.06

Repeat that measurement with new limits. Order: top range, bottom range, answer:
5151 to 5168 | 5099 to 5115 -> 1.03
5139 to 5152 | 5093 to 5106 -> 0.94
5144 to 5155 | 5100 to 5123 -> 0.99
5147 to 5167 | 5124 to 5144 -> 1.06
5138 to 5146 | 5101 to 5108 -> 0.92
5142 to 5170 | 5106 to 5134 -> 0.99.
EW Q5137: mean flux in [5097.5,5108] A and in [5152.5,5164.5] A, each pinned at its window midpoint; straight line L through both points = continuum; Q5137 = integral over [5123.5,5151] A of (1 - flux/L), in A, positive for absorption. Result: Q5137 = 1.4 A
